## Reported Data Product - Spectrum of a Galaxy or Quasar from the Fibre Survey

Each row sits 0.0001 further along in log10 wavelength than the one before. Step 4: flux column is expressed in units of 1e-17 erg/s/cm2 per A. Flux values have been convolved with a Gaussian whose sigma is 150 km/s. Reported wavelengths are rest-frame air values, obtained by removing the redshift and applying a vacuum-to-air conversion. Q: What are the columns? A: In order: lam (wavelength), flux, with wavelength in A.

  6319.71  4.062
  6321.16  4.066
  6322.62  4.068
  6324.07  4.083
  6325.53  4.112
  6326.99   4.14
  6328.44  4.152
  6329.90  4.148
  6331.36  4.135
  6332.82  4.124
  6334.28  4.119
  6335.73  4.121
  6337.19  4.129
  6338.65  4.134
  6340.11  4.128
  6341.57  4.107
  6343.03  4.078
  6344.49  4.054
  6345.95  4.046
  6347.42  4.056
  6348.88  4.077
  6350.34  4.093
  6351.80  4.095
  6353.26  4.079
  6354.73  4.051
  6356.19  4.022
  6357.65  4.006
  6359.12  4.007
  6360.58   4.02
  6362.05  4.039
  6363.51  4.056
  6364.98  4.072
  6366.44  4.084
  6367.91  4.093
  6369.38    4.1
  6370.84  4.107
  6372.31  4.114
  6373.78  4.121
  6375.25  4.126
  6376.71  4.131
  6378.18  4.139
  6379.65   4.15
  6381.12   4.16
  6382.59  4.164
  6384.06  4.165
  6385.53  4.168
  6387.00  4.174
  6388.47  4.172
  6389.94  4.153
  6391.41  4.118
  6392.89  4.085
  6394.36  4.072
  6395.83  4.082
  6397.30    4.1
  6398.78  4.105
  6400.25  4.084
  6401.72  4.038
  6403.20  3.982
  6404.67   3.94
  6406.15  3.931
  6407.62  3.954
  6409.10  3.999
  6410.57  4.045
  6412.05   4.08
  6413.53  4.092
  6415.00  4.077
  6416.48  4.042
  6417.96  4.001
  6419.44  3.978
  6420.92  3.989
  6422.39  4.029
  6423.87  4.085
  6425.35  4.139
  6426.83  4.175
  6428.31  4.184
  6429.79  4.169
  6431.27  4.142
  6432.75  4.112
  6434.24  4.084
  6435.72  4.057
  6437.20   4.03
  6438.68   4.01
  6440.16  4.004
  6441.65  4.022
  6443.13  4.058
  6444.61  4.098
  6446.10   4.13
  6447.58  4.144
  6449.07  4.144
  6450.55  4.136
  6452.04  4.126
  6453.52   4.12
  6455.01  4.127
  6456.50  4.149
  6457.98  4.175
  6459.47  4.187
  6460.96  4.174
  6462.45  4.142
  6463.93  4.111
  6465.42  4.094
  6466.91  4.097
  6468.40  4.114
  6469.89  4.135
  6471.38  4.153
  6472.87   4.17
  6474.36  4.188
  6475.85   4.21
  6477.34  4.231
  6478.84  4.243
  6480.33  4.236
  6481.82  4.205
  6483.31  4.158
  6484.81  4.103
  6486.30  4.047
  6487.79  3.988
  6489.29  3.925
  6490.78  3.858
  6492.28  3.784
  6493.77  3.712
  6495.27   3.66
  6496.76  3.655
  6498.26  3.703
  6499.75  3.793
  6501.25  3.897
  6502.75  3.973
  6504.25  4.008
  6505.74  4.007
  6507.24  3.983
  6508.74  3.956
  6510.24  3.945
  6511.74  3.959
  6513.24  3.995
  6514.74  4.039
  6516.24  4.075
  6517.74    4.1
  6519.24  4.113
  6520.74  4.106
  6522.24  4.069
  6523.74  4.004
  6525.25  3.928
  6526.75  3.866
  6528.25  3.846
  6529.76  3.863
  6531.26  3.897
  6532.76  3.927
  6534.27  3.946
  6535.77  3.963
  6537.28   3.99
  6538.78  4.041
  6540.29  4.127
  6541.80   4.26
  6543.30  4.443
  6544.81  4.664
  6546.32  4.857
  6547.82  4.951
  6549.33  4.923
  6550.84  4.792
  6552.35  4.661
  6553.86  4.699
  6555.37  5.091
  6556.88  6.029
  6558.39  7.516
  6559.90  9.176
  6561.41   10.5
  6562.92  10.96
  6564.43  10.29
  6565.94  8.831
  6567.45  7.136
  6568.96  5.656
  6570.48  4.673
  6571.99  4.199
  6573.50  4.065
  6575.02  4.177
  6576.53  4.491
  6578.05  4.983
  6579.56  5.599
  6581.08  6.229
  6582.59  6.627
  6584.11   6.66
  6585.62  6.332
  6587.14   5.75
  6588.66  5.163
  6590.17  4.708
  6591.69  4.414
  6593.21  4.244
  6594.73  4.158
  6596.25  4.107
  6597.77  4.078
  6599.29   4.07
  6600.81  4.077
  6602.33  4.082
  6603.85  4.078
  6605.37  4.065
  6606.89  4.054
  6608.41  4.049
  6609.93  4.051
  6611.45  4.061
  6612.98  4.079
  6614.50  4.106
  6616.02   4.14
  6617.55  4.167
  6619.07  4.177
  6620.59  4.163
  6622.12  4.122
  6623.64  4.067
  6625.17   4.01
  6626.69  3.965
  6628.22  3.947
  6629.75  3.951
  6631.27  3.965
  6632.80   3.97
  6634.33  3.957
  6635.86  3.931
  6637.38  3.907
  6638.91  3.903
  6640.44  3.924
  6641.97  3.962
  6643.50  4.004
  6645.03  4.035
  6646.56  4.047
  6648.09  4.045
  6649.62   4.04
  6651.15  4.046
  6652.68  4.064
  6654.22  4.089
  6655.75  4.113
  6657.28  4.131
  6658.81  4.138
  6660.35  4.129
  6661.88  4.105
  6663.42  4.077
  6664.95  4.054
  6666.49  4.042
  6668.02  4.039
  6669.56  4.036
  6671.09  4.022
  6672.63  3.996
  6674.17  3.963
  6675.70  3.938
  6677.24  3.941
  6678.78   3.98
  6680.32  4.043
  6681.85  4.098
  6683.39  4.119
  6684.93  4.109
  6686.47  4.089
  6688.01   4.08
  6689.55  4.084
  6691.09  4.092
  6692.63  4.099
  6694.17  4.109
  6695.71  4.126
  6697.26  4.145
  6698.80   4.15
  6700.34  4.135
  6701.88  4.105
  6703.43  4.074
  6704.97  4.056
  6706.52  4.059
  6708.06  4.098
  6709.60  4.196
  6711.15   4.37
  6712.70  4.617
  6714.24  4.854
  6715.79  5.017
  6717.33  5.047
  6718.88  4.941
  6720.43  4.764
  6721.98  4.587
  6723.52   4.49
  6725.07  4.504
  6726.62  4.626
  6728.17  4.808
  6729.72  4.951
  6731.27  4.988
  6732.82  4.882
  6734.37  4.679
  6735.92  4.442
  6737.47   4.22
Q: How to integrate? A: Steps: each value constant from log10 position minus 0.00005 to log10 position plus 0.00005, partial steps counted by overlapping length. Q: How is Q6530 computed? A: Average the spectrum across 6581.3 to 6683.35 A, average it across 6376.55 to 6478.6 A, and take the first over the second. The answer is 1.03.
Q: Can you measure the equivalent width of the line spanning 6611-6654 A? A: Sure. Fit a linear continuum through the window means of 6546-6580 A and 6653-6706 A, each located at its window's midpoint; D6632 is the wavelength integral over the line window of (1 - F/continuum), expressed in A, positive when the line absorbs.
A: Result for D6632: 7.8 A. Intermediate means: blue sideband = 6.21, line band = 4.03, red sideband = 4.07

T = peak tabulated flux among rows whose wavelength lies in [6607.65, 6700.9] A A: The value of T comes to 4.177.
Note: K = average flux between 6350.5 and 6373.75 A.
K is 4.07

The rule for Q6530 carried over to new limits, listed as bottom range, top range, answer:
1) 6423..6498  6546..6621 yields 1.31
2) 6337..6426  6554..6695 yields 1.15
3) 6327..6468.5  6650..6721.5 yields 1.02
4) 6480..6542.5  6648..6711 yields 1.03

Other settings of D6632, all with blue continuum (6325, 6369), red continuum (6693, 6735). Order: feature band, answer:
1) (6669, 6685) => 1.55 A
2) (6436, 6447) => 0.36 A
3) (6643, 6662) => 1.49 A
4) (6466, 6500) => 1.73 A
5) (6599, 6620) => 1.37 A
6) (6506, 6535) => 2.01 A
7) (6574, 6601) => -4.04 A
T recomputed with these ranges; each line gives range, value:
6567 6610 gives 7.136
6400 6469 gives 4.187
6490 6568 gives 10.96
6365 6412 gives 4.174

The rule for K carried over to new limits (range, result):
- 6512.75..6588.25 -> 5.27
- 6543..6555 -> 4.77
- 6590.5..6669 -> 4.07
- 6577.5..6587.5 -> 6.06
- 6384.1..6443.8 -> 4.07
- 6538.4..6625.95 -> 5.17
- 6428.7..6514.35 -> 4.05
